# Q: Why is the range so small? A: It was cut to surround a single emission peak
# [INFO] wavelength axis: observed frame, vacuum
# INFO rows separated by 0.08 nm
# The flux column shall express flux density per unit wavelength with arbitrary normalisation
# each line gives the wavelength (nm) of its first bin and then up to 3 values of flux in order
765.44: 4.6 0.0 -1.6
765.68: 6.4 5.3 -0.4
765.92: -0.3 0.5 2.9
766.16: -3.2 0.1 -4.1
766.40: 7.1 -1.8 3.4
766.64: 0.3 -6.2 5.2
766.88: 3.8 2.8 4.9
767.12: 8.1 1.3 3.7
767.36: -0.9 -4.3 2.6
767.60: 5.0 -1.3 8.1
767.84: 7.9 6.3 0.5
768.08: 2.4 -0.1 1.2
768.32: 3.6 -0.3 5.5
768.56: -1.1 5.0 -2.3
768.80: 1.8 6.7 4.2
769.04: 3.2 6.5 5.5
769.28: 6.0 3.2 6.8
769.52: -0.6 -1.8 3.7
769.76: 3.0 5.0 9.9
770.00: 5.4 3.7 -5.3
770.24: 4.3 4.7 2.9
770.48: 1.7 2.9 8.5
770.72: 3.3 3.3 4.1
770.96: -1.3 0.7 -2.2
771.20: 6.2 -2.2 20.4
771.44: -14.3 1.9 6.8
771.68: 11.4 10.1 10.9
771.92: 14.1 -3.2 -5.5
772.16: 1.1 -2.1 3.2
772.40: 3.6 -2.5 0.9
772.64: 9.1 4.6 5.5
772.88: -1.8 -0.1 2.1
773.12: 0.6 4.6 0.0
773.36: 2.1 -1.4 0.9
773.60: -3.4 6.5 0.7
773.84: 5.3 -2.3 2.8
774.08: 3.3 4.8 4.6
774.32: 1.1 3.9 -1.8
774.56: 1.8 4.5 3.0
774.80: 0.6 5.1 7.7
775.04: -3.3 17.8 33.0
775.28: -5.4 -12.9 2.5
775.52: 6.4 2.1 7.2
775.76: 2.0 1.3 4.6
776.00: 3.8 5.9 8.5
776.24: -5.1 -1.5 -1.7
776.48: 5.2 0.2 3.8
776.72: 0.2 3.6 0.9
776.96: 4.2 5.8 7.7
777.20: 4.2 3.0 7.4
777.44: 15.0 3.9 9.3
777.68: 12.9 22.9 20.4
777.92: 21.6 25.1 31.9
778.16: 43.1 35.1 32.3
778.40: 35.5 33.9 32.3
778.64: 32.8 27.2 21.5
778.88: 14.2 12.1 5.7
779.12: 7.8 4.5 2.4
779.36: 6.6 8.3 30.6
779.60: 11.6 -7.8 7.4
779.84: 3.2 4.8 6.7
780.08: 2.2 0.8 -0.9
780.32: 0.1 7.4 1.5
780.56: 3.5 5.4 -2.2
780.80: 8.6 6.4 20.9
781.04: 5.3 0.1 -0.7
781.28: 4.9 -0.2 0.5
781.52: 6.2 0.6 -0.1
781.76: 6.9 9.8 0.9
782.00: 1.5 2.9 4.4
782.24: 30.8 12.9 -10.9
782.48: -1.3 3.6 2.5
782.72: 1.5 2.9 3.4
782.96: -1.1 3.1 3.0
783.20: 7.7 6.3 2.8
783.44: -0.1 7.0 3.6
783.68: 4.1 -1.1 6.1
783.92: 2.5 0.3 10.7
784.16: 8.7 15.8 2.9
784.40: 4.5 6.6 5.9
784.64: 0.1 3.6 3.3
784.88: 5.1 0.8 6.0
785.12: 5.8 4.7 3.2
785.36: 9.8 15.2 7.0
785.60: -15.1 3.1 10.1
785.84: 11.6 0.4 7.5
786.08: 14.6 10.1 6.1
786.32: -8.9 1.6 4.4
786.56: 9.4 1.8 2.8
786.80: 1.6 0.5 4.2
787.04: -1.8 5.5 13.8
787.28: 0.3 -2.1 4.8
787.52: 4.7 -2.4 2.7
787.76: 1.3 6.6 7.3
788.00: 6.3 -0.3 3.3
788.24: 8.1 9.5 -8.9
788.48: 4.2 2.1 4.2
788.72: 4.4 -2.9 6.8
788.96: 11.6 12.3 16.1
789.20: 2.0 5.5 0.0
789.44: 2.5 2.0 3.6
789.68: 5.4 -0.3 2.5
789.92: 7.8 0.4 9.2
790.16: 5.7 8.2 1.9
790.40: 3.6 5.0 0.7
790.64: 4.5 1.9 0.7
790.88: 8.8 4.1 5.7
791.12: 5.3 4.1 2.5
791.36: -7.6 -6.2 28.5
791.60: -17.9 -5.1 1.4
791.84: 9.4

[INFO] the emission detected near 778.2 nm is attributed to [O II] 3727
